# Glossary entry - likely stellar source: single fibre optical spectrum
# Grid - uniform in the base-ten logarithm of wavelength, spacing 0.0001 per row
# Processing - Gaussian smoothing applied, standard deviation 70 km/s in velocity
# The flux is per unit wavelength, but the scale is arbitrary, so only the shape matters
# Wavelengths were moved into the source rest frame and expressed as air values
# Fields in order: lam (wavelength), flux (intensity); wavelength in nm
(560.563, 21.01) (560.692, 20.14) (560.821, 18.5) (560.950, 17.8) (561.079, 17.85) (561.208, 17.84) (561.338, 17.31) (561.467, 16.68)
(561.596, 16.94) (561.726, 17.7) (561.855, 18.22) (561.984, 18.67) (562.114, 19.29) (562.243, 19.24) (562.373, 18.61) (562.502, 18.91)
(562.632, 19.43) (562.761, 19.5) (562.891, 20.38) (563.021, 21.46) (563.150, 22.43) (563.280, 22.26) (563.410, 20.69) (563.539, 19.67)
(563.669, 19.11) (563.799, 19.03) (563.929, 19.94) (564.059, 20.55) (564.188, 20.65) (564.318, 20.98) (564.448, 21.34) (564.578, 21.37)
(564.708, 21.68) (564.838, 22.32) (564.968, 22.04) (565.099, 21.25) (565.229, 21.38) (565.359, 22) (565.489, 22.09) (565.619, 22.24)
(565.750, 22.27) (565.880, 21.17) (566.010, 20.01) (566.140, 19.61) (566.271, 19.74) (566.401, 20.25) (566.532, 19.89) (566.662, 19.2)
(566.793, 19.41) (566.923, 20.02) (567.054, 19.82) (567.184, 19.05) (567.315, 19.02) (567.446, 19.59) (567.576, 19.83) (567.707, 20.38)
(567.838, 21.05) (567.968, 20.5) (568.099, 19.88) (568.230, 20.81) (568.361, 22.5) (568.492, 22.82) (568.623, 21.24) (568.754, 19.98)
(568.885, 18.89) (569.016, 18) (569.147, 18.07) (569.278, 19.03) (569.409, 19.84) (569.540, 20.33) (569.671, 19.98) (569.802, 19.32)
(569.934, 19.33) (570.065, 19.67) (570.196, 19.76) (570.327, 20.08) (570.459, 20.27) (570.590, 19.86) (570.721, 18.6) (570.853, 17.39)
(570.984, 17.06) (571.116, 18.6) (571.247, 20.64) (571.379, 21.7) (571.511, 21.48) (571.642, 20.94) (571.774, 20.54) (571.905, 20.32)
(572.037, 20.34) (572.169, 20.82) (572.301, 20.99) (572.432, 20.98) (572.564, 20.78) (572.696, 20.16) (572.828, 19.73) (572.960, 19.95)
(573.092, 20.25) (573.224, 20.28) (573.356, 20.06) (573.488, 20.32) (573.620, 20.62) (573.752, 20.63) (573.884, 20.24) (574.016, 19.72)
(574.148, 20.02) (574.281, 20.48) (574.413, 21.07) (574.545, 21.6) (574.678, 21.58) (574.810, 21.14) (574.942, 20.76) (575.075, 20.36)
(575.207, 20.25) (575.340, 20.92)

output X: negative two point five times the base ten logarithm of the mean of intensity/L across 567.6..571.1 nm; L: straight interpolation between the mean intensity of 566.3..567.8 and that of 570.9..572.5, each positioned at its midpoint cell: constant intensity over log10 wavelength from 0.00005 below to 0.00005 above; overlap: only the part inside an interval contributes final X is 0.01 mag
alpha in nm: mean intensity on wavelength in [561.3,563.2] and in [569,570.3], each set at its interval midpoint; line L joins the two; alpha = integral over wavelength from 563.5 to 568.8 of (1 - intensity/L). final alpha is -0.39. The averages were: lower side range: 19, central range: 20.6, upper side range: 19.4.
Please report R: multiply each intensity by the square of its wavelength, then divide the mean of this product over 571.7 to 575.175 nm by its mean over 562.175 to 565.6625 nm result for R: 1.02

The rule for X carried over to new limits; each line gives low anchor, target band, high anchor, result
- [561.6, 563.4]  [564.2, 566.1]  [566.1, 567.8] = -0.10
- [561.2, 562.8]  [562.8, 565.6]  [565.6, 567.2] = -0.10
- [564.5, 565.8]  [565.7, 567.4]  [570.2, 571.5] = 0.07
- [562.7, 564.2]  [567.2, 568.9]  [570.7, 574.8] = -0.01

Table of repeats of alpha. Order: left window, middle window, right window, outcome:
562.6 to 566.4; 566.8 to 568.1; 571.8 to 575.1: 0.06 nm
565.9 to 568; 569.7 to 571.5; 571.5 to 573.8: 0.07 nm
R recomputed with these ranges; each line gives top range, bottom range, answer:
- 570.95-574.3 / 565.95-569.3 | 1.04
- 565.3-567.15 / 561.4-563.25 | 1.09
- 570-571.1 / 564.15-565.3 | 0.91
